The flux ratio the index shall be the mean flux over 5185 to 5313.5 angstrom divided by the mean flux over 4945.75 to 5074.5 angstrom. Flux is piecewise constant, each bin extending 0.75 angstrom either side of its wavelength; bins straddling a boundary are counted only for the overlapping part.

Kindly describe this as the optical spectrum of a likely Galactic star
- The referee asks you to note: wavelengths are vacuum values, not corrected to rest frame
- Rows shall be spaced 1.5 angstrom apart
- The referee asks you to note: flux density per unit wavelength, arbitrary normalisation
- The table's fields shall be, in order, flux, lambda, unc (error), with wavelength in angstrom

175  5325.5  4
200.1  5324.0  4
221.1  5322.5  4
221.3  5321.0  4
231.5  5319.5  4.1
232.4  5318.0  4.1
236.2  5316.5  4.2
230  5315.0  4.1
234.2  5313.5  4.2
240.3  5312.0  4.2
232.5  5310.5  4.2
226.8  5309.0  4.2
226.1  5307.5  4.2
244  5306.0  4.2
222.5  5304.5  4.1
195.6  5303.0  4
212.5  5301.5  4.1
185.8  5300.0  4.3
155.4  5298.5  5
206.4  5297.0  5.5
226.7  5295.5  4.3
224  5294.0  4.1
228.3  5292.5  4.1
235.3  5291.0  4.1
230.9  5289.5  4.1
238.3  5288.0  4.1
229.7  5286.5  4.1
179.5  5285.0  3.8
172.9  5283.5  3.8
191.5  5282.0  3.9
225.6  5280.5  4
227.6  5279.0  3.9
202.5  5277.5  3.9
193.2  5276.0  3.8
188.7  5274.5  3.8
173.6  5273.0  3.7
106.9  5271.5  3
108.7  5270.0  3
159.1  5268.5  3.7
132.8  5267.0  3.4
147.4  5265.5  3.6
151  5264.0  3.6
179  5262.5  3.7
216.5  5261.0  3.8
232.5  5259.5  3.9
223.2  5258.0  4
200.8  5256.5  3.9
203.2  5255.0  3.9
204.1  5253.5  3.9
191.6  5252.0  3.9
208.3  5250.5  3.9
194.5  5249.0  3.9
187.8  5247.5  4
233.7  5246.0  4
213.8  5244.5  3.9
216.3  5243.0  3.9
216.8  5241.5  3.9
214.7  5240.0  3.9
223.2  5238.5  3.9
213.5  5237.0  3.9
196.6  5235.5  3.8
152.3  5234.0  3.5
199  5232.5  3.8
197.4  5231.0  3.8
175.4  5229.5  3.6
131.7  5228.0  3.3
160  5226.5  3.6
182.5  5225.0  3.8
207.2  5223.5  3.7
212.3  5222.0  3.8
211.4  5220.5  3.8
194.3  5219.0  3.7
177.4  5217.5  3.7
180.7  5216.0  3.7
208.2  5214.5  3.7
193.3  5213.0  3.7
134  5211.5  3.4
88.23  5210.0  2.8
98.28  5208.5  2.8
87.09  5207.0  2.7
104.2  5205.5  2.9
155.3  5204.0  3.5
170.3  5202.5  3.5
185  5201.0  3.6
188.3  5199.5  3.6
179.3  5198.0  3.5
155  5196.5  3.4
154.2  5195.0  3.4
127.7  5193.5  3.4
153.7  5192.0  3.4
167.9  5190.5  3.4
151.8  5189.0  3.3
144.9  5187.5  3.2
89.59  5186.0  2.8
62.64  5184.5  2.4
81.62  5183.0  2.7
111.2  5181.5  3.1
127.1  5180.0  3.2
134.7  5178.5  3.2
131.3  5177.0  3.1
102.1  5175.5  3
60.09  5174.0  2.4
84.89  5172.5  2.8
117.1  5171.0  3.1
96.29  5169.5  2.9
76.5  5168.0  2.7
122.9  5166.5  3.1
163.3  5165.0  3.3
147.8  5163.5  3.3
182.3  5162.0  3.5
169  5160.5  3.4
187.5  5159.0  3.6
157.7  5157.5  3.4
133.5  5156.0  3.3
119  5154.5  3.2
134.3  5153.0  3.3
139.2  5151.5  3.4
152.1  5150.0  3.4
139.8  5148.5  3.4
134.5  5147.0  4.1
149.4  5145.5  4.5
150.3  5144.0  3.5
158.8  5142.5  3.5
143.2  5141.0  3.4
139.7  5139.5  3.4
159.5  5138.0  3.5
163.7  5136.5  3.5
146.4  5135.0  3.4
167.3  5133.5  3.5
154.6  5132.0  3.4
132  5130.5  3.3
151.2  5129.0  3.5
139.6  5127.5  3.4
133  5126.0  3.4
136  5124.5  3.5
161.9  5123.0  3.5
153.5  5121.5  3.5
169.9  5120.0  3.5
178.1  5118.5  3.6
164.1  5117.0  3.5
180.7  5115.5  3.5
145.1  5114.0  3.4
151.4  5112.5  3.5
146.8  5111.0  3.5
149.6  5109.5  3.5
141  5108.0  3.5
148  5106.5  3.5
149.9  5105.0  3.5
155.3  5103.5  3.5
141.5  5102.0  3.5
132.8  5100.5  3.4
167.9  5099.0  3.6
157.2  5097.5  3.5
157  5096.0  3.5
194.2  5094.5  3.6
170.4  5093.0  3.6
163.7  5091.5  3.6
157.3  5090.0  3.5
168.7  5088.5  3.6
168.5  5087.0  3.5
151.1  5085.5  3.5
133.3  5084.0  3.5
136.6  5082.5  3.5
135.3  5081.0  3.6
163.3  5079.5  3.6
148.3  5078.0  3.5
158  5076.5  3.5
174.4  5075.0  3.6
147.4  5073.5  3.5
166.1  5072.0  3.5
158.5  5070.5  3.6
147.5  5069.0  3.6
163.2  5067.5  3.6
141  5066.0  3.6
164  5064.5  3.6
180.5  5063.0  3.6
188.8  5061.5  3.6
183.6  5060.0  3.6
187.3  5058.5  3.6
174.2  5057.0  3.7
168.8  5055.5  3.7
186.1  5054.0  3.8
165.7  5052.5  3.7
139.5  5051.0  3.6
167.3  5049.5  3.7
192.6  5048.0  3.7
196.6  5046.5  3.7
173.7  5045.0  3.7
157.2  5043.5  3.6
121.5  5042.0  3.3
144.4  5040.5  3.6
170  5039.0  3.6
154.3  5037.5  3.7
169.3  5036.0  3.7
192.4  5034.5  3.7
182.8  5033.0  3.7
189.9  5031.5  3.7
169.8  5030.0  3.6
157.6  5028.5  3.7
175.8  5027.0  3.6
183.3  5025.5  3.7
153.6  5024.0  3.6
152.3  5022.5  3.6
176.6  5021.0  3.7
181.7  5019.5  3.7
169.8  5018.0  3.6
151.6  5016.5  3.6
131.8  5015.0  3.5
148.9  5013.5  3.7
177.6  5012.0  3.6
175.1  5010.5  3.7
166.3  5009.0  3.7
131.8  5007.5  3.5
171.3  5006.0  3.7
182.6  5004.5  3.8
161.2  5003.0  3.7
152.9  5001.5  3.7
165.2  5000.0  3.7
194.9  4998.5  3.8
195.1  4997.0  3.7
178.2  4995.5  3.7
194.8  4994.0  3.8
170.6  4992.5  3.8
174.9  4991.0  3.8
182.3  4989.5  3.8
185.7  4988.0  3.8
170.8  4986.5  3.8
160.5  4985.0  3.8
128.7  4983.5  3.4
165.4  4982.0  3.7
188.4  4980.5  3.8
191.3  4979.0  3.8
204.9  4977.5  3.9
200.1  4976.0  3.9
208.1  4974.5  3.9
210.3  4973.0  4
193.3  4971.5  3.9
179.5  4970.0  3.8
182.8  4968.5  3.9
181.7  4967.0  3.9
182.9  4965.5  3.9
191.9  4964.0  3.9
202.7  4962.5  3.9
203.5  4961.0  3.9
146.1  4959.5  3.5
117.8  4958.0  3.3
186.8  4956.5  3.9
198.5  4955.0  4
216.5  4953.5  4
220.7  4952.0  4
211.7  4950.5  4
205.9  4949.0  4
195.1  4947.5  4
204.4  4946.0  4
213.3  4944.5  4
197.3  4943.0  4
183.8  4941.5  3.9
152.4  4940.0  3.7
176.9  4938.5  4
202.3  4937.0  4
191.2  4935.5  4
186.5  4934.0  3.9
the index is 1.1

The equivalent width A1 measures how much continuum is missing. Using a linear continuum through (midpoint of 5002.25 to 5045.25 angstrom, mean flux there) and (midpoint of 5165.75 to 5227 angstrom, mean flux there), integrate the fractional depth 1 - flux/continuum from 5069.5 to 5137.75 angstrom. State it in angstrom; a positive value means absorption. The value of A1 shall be -0.64 angstrom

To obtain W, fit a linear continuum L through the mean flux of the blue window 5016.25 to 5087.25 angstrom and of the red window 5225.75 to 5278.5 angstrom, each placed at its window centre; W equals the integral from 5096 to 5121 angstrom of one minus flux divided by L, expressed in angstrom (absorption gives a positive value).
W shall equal 2.4 angstrom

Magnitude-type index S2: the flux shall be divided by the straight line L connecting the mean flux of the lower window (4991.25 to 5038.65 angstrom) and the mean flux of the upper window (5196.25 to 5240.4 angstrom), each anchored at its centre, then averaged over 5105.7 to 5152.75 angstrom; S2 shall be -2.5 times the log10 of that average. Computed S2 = 0.14 mag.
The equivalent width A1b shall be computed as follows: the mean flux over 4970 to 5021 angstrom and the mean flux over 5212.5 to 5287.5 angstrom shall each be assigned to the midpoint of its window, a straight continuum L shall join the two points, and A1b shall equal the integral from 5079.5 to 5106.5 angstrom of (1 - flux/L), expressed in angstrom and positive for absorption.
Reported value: 3.83 angstrom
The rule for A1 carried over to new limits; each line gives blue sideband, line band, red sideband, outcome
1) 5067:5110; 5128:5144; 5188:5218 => 0.30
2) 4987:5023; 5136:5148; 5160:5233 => 0.23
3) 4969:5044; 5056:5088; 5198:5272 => 2.47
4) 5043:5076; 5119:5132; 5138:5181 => -0.16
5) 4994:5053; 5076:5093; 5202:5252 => 1.75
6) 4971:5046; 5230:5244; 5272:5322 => 0.19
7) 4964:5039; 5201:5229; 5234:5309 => 4.72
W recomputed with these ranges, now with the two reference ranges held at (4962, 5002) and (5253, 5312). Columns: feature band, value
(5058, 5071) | 1.3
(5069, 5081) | 2.0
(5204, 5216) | 3.7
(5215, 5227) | 0.2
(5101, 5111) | 2.2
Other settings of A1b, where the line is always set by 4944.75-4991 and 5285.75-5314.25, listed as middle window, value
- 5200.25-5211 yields 4.3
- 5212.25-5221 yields 0.8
